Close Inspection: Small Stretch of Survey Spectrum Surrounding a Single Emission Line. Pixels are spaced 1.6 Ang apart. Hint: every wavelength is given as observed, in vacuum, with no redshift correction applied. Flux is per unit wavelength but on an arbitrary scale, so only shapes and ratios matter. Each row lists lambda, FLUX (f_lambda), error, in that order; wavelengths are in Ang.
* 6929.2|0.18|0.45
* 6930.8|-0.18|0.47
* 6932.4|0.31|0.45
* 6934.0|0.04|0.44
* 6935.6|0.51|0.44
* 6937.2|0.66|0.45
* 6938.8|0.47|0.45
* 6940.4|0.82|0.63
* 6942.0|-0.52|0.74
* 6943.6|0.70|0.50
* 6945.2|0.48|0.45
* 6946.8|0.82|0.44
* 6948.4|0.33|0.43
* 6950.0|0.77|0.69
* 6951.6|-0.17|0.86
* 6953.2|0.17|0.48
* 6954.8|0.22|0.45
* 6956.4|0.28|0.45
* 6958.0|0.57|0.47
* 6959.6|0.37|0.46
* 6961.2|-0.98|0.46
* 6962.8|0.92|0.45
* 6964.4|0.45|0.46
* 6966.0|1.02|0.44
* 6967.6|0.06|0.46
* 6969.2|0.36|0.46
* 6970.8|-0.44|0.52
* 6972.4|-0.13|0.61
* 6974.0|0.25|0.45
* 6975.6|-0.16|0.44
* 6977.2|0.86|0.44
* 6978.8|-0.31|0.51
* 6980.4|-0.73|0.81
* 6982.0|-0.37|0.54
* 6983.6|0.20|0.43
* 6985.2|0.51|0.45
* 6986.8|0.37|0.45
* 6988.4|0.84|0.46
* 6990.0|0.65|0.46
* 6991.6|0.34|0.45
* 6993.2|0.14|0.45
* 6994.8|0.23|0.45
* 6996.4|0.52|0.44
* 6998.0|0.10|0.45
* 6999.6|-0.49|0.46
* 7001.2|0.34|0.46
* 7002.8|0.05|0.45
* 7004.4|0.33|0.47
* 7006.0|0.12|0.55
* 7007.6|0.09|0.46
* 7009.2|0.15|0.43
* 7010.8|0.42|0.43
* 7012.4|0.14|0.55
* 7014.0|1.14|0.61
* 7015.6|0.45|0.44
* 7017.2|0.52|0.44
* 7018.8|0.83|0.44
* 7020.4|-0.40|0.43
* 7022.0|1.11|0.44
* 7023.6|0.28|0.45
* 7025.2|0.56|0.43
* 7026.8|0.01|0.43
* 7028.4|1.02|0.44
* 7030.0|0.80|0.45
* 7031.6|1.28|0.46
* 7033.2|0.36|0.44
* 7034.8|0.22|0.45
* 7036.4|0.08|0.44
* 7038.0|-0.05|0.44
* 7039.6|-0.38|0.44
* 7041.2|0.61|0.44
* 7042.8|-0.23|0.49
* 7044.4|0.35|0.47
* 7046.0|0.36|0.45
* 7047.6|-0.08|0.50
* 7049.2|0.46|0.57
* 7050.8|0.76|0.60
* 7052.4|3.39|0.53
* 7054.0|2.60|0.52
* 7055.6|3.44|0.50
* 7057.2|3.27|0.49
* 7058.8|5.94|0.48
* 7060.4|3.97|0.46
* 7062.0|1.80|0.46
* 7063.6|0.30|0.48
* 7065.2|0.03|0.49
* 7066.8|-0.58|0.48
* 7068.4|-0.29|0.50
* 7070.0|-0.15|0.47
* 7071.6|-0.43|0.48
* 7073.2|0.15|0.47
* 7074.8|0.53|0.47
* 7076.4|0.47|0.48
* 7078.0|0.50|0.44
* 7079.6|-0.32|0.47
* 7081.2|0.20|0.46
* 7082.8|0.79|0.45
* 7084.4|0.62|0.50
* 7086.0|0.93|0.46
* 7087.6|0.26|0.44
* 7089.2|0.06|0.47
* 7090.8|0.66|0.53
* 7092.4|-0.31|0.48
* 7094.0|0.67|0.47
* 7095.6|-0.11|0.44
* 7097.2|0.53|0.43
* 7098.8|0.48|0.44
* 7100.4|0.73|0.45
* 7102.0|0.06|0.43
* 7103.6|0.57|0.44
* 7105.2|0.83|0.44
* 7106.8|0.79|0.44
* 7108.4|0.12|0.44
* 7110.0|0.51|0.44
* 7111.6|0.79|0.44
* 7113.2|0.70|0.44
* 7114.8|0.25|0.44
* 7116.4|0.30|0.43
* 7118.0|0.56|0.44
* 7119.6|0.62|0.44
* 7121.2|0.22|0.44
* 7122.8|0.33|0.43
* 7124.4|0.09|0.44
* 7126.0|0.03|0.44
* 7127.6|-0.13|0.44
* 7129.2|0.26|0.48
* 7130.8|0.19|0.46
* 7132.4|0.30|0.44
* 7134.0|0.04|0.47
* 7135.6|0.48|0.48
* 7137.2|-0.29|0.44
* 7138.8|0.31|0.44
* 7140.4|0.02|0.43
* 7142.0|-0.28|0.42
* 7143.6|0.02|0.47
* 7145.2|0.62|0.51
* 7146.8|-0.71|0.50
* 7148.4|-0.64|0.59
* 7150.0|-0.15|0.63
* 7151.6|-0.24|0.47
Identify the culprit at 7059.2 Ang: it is [O II]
